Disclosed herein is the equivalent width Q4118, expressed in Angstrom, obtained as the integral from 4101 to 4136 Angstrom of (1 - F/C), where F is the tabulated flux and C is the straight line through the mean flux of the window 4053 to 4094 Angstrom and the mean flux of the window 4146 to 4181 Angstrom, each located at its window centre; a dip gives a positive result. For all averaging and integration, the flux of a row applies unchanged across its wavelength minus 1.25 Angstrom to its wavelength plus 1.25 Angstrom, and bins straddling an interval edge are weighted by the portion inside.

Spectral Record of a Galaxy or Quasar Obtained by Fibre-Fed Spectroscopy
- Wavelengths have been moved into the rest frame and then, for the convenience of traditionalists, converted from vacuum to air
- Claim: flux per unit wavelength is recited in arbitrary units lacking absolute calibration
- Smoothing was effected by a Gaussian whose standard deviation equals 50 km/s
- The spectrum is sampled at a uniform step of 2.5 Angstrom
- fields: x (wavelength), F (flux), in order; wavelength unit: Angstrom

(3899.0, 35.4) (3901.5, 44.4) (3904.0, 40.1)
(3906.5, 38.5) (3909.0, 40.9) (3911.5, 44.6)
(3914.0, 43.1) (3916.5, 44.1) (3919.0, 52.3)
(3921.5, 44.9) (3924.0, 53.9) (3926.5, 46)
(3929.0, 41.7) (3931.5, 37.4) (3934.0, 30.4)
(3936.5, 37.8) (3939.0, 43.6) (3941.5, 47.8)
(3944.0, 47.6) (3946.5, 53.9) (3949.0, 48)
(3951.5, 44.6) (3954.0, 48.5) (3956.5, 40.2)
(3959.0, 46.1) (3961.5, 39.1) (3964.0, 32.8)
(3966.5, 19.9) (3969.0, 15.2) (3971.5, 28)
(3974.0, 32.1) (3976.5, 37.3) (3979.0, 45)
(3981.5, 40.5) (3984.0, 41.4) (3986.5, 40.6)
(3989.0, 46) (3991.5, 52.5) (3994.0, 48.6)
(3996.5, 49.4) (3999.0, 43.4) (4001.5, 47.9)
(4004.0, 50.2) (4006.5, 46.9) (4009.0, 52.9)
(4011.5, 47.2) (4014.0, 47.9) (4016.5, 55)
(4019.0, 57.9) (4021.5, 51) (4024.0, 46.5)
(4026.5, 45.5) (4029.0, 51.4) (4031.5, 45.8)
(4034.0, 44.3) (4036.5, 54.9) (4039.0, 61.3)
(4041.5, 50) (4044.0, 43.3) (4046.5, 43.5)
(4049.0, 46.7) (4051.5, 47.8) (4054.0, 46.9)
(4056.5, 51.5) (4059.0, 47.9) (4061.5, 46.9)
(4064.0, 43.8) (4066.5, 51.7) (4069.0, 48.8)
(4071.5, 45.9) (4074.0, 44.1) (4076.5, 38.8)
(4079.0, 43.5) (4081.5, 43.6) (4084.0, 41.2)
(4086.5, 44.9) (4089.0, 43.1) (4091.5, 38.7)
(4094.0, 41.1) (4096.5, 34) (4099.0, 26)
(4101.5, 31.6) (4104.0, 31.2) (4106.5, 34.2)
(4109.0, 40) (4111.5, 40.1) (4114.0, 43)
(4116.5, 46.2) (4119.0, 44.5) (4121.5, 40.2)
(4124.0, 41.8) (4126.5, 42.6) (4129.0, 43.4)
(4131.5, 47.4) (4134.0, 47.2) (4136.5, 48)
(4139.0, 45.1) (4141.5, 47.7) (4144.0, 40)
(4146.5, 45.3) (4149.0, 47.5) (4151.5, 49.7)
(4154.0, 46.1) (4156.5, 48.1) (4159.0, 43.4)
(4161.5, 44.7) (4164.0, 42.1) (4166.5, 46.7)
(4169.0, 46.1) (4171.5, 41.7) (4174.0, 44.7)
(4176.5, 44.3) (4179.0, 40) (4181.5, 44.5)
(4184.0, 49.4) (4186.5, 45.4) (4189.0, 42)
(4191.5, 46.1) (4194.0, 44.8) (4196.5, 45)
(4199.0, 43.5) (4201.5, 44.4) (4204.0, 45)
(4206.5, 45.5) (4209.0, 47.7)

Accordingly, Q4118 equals 2.9 Angstrom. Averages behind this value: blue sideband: 44.9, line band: 41.3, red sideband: 45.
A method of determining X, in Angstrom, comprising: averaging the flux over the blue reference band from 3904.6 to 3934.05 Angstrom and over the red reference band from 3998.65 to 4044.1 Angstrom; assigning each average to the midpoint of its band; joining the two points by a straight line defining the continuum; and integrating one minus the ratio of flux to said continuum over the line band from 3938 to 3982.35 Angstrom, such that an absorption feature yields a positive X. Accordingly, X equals 6.3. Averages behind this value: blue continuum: 43.6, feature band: 39.4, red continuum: 49.9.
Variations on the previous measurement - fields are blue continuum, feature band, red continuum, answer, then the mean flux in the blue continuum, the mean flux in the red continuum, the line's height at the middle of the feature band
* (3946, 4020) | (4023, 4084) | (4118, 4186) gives -4.6 Angstrom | 43.1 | 44.9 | 43.9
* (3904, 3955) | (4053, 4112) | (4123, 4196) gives 4.2 Angstrom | 44.4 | 45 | 44.8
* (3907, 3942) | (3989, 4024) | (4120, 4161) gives -4.6 Angstrom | 43.3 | 45.2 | 44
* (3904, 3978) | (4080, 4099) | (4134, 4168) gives 1.8 Angstrom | 40.7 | 45.8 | 44.3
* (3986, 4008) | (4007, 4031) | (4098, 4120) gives -2.5 Angstrom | 47.6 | 37.5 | 45.6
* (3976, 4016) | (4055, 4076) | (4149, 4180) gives -0.7 Angstrom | 46.4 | 44.9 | 45.8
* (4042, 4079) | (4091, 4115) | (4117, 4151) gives 5.1 Angstrom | 46.2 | 44.8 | 45.4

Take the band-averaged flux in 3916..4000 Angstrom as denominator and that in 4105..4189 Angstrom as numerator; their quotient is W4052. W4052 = 1.06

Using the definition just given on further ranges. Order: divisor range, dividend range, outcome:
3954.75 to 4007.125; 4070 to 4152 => 1.04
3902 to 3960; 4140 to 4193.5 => 1.02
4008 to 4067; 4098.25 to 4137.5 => 0.83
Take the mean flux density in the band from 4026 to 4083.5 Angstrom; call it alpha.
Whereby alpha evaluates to 47.2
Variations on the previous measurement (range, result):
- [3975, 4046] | 47.9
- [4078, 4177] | 42.5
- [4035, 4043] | 54.7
